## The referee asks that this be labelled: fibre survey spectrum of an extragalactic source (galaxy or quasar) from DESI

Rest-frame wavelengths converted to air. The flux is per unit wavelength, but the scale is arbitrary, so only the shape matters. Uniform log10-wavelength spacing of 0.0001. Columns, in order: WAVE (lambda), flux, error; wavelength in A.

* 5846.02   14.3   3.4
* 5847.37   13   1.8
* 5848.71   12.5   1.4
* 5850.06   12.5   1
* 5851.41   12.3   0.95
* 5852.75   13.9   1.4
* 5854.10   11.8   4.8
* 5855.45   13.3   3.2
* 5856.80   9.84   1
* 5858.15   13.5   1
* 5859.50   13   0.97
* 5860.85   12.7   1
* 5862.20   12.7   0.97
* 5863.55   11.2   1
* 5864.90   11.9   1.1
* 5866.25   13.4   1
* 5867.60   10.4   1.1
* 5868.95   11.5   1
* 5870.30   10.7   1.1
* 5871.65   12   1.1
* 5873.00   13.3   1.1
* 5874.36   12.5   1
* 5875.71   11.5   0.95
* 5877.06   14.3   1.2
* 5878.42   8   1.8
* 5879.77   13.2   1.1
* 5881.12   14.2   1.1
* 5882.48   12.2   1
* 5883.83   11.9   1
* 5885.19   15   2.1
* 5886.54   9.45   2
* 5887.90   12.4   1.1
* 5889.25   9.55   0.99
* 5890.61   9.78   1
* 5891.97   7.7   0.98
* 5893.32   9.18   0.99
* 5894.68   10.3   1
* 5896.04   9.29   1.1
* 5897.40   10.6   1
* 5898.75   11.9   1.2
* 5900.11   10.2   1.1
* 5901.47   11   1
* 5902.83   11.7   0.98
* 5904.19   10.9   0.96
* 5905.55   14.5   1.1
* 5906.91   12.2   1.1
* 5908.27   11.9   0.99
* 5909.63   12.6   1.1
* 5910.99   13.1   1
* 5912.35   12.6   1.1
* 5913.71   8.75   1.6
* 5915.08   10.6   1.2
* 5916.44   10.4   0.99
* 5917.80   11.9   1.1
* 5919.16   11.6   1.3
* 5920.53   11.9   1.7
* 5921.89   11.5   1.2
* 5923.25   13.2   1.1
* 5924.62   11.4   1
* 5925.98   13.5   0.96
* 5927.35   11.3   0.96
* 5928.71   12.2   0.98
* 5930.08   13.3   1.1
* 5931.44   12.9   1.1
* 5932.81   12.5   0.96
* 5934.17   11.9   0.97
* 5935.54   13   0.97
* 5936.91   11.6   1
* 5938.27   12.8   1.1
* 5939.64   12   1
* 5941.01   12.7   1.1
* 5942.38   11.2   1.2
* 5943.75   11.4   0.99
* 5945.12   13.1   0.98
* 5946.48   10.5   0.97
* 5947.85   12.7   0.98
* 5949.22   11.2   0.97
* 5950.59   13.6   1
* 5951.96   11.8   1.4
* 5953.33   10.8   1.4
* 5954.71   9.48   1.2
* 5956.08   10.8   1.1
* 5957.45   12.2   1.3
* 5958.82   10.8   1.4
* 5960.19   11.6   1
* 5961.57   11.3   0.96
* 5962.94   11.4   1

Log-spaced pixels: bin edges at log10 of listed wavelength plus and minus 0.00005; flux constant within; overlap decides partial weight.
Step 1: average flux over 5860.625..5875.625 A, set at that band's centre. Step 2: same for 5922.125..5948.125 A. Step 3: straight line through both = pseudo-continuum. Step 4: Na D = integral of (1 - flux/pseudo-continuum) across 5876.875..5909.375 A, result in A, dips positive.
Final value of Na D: 2.2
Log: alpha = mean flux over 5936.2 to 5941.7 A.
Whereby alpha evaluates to 12.3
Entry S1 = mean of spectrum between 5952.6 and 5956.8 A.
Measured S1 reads 10.4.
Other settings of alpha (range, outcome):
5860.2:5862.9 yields 12.7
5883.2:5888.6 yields 12.2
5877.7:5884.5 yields 11.9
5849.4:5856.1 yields 12.8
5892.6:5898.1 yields 9.85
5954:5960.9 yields 11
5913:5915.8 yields 9.7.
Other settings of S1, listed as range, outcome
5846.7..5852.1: 12.6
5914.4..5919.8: 11.1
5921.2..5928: 12.2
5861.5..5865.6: 11.9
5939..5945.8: 12.1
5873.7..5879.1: 11.6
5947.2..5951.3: 12.5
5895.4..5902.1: 10.6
